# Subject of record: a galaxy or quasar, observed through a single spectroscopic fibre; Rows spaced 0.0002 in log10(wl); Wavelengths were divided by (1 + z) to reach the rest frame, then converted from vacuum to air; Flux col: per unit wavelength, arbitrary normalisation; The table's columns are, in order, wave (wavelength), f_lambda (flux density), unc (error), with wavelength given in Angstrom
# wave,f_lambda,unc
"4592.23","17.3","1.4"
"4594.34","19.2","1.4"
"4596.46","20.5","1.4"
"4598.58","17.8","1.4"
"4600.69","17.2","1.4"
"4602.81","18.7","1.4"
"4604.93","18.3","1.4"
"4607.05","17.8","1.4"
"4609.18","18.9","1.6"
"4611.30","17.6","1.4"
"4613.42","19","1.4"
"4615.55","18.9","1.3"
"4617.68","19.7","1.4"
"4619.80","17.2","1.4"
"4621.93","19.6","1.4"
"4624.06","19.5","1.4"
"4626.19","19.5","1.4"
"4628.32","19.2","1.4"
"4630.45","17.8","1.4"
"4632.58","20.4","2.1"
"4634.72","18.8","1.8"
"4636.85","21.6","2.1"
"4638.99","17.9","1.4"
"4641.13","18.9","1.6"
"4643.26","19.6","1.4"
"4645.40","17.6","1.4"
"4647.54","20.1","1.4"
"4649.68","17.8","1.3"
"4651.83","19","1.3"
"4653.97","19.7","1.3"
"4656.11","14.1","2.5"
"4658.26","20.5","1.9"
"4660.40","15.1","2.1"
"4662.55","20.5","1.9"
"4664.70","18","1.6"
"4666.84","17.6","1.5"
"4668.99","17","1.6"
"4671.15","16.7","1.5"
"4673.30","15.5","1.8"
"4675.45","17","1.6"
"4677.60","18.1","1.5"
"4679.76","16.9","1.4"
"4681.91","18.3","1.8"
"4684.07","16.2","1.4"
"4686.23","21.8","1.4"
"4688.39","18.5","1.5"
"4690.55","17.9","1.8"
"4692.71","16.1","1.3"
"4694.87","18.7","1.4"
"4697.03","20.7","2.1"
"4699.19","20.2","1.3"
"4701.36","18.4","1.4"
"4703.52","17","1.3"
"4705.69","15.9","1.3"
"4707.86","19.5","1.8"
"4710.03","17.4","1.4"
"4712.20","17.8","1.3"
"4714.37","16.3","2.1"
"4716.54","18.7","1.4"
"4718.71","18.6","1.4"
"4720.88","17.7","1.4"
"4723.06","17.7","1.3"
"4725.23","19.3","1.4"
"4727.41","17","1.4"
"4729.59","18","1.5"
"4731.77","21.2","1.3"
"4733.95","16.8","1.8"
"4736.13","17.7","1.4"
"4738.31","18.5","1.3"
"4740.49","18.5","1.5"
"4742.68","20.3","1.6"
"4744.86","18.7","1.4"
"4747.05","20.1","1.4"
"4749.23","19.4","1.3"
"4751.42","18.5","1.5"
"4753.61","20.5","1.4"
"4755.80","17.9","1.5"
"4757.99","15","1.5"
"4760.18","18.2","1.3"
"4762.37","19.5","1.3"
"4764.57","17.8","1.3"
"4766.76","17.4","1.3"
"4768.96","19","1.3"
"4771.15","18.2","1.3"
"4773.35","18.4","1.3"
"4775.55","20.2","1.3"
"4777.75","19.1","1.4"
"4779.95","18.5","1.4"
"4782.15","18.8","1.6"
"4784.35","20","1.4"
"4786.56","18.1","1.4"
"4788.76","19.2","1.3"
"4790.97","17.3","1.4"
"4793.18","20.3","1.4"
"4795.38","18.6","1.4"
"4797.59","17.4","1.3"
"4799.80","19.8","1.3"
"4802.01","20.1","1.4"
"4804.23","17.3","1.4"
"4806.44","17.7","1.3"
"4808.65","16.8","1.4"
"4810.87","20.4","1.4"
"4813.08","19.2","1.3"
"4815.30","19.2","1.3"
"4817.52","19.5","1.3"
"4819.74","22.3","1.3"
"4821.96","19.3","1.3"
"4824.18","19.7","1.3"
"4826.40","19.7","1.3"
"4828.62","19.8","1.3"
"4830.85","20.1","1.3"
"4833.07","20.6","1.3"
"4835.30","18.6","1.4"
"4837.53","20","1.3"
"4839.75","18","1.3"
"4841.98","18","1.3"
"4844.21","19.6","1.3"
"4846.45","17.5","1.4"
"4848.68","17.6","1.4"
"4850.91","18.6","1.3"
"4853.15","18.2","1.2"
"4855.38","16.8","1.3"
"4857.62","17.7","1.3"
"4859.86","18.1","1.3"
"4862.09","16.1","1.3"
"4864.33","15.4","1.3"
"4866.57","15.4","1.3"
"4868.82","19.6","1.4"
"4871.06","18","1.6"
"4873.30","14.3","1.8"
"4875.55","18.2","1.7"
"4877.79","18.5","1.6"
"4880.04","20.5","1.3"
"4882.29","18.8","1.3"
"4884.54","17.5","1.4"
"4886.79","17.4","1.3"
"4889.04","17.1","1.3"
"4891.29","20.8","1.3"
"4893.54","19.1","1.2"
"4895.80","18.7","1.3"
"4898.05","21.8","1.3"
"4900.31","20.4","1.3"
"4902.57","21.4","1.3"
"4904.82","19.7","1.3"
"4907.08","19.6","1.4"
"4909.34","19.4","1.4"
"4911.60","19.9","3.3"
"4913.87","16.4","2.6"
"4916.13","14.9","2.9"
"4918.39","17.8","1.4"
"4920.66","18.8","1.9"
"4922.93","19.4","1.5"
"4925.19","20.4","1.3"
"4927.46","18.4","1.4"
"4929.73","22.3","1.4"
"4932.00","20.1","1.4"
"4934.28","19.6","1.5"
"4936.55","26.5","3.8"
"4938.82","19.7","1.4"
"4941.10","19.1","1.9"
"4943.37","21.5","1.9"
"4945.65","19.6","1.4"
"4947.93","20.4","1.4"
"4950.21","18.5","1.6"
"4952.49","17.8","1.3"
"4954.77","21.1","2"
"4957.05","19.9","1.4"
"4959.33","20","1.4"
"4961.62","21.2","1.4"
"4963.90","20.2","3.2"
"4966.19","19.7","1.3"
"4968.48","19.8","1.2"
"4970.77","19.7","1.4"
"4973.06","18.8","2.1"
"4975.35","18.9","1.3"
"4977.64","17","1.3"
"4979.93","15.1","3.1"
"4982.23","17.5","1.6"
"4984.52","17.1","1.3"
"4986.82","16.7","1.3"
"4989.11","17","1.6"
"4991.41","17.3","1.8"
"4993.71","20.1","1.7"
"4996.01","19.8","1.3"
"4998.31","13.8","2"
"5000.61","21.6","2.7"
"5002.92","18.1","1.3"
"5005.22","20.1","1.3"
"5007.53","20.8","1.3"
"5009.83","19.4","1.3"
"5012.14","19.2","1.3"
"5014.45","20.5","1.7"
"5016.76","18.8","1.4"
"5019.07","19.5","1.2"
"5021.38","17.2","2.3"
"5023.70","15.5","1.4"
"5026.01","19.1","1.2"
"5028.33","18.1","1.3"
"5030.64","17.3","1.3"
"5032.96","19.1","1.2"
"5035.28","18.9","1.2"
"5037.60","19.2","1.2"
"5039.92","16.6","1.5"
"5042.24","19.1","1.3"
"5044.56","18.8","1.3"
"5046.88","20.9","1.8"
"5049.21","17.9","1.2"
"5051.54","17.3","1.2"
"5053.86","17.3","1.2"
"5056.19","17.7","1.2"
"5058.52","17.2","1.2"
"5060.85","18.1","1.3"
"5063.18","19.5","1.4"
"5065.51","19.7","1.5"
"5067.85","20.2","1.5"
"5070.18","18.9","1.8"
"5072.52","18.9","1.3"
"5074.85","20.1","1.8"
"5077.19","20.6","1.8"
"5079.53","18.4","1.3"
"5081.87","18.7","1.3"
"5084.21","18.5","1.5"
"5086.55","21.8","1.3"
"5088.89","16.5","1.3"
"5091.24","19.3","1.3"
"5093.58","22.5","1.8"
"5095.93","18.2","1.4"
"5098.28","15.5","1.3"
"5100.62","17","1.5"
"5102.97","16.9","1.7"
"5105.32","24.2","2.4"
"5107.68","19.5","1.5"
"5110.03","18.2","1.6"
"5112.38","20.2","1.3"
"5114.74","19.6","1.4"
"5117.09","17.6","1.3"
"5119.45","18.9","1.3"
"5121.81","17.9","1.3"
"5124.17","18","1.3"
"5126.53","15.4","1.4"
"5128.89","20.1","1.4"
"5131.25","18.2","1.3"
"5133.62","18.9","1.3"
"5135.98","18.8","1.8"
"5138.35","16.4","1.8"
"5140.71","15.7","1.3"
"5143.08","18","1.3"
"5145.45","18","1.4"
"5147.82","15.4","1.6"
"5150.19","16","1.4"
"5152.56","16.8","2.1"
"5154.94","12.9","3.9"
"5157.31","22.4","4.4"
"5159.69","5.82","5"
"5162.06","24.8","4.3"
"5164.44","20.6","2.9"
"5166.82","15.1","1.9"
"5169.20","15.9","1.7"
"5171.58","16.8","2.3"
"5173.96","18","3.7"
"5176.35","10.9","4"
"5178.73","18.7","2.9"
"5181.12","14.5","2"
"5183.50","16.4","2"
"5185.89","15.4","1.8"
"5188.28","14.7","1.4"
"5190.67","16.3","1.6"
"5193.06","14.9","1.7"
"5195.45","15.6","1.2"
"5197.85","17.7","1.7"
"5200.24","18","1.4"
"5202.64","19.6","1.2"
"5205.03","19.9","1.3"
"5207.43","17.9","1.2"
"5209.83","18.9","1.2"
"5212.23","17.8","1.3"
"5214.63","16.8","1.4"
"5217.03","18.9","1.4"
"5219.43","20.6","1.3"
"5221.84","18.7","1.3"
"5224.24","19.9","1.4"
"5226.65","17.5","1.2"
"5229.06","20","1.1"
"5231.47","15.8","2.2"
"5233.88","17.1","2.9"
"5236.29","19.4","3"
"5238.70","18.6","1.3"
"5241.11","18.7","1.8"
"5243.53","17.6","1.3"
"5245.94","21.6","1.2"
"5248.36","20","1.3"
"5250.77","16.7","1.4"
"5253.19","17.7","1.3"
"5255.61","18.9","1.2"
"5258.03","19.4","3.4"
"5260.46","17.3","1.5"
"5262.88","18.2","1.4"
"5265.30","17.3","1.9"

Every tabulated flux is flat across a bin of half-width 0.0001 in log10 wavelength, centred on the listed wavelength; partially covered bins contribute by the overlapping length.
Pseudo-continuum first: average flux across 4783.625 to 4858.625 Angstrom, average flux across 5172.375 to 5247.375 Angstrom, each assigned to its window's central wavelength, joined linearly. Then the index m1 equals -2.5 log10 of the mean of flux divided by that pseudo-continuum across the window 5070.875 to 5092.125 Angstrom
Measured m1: -0.07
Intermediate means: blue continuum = 18.9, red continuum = 17.6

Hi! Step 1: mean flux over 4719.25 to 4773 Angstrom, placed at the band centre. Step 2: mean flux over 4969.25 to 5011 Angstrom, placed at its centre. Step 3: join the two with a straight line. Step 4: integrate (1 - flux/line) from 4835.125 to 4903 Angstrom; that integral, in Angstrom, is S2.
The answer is 0.3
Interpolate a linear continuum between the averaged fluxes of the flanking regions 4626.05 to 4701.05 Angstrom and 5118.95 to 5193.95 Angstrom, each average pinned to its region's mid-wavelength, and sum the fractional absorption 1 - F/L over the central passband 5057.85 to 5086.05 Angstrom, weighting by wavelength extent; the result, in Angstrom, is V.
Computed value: -3.54 Angstrom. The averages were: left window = 18.4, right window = 16.8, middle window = 19.2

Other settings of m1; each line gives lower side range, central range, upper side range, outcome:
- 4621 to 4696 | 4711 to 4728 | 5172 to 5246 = 0.02 mag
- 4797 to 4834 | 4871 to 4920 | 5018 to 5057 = 0.02 mag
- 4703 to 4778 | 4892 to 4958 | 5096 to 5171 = -0.10 mag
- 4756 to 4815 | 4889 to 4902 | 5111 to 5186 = -0.10 mag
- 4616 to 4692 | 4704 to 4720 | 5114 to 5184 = 0.03 mag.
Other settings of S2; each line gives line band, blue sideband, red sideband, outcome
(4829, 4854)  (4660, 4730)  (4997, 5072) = -0.9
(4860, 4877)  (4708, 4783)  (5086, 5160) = 1.3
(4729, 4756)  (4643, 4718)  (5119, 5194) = -1.7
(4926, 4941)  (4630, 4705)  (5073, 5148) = -2.0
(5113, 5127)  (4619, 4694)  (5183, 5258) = 0.0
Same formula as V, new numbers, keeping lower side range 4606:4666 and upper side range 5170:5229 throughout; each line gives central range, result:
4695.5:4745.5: 0.45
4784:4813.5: -0.60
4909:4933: -1.15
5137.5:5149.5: 0.53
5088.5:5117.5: -2.32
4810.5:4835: -2.24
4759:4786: -0.52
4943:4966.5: -2.66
